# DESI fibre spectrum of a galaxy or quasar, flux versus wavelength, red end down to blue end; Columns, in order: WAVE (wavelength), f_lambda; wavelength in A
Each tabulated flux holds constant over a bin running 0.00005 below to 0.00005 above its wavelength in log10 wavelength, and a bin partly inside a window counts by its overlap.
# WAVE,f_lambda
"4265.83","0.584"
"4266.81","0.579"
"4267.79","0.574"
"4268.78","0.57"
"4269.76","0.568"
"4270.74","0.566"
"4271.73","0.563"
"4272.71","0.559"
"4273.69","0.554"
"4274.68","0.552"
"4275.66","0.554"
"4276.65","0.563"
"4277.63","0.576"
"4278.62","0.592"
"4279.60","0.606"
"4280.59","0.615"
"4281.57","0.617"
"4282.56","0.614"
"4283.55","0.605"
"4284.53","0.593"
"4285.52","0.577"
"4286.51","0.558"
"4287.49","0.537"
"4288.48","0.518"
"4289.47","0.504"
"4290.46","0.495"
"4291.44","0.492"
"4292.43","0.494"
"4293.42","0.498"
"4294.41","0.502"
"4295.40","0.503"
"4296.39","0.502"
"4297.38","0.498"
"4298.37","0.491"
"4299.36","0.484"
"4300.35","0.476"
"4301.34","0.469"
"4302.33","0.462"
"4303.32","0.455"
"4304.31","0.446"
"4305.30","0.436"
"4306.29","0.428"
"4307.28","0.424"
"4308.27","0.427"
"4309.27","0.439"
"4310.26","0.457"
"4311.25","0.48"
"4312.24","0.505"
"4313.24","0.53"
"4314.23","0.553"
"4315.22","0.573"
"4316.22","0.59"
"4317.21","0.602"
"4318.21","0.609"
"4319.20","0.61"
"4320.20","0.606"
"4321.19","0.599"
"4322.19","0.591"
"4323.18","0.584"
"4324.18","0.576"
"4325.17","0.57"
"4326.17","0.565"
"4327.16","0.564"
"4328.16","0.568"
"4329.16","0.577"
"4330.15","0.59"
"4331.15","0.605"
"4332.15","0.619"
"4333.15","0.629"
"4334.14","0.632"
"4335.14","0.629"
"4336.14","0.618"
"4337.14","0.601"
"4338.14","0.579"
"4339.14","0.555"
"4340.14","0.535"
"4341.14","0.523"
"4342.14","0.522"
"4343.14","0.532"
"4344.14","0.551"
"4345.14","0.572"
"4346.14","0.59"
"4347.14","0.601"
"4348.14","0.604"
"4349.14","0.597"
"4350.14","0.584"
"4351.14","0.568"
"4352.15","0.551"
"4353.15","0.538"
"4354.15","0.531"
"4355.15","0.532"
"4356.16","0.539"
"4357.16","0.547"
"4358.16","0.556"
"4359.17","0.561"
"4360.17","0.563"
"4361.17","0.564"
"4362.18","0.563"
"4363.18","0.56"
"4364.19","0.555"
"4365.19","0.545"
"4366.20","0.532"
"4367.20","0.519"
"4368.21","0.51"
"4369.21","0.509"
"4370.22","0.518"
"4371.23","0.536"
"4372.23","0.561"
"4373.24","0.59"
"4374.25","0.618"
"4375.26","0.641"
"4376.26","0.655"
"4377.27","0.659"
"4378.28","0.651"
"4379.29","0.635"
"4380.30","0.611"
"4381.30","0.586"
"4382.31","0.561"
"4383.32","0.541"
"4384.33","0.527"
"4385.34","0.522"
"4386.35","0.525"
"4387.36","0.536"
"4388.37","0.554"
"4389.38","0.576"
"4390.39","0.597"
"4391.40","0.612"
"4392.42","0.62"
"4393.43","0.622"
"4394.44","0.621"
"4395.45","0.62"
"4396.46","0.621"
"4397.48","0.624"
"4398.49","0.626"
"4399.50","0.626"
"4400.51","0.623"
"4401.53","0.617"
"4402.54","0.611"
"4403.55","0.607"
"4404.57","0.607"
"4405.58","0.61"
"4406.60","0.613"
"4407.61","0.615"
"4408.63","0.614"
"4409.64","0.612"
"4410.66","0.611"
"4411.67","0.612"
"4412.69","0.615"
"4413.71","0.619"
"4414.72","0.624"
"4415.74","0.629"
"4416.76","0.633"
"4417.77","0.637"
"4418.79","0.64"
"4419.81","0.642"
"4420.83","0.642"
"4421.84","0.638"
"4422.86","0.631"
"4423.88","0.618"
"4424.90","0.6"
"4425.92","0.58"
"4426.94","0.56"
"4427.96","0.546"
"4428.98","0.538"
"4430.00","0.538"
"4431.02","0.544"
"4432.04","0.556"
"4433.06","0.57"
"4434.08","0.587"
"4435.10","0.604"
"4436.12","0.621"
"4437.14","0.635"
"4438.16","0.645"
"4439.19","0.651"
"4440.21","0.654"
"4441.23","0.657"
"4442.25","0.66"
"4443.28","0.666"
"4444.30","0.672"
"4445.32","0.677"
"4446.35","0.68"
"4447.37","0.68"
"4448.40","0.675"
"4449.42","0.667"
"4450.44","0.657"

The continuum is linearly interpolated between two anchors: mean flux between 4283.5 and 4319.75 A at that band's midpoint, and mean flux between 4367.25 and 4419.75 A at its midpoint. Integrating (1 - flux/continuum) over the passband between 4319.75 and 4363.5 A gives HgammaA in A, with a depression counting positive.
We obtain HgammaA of -2.1 A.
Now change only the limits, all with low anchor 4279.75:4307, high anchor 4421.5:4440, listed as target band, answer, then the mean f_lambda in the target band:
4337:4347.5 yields -0.3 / 0.558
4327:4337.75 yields -1.4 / 0.604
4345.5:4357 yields -0.4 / 0.566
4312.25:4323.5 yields -1.2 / 0.582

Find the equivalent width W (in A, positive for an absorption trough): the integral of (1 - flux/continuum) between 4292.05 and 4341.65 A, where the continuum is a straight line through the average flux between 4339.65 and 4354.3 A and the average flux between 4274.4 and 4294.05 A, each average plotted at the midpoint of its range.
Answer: 1.9 A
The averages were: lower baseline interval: 0.558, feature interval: 0.537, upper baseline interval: 0.561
